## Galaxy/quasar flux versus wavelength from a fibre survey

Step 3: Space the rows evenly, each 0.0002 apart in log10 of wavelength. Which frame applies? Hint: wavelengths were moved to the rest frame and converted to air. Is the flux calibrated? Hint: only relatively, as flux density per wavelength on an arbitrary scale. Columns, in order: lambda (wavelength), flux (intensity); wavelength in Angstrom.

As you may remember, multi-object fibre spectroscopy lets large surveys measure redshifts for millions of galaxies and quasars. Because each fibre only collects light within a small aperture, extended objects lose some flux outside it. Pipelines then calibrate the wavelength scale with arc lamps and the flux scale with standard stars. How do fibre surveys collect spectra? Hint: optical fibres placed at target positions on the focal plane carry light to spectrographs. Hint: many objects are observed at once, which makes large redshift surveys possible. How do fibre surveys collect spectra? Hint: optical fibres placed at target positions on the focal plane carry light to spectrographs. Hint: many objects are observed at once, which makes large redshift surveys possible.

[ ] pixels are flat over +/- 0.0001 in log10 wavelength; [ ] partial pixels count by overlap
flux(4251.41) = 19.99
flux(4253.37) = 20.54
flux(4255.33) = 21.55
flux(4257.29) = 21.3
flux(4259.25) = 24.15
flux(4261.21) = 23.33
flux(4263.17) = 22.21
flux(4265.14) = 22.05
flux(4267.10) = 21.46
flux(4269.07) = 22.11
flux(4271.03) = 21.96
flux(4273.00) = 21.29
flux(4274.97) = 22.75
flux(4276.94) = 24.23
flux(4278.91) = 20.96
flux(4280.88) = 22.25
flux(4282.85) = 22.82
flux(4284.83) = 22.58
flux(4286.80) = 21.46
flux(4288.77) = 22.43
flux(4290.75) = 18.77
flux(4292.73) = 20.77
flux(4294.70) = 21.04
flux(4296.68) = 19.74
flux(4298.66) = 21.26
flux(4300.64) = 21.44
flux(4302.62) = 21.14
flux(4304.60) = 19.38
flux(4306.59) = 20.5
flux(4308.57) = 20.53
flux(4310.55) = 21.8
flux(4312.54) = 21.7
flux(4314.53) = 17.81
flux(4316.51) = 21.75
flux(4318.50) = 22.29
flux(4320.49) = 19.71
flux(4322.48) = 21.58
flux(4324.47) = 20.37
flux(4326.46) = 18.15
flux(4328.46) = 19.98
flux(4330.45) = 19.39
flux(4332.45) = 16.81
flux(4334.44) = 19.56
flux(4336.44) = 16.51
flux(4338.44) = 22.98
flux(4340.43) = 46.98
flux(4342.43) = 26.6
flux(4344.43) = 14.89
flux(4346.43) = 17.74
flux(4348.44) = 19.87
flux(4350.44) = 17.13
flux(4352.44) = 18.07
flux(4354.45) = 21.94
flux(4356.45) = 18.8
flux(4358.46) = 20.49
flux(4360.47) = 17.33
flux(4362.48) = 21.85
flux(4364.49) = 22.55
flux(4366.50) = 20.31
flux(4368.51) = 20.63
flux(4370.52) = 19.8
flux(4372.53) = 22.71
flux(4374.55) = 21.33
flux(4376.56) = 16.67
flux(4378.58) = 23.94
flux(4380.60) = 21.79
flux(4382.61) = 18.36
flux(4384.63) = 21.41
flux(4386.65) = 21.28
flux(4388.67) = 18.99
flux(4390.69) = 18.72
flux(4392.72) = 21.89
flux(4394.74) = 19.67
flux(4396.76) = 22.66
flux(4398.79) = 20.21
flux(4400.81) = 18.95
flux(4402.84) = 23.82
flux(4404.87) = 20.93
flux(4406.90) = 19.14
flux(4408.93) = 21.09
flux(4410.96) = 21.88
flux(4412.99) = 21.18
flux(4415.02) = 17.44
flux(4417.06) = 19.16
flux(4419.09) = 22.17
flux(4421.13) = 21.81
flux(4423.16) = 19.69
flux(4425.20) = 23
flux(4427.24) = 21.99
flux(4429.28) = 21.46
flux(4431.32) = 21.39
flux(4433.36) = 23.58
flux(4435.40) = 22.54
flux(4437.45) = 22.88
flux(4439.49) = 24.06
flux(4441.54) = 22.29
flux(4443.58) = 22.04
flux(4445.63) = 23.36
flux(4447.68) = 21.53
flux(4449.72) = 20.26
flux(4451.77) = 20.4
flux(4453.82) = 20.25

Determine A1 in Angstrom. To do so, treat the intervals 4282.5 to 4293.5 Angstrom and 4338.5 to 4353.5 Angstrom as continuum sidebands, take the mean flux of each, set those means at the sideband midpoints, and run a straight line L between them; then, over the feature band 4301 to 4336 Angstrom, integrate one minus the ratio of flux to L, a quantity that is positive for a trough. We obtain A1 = 3.4 Angstrom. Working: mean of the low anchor 21.4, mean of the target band 20.1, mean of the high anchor 23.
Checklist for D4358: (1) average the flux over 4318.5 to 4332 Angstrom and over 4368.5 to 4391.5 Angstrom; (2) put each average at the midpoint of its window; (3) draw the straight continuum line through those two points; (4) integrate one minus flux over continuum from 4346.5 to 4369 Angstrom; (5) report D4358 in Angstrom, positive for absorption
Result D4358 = 0.50 Angstrom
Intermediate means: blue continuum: 19.9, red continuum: 20.5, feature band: 19.8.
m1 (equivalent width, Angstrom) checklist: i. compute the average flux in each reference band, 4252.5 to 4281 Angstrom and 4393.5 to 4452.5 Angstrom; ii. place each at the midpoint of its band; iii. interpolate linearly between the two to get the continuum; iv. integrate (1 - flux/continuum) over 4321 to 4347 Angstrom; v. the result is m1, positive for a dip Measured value 0.2 Angstrom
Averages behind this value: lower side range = 22.1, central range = 21.7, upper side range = 21.4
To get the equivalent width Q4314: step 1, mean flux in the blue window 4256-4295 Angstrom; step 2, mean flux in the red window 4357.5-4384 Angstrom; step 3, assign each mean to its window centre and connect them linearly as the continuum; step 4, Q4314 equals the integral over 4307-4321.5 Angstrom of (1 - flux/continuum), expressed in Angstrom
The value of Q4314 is 0.4 Angstrom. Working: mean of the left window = 22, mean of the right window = 20.6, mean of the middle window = 20.8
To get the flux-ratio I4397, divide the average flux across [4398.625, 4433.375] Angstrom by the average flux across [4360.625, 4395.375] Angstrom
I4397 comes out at 1.02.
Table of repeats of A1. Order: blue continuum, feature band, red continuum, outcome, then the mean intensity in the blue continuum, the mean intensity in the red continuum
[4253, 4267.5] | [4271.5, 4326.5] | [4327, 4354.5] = 1.47 Angstrom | 22.2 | 21.2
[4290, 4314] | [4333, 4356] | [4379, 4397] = -1.39 Angstrom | 20.6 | 20.6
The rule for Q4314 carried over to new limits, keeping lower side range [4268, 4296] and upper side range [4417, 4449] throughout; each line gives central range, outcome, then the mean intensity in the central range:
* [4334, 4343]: -2.1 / 27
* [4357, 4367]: 0.7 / 20.4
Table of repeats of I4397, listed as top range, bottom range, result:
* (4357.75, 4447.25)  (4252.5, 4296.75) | 0.97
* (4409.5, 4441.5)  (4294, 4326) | 1.04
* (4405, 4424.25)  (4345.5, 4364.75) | 1.05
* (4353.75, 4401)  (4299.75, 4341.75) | 0.96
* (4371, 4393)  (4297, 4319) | 0.99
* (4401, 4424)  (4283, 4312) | 0.99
